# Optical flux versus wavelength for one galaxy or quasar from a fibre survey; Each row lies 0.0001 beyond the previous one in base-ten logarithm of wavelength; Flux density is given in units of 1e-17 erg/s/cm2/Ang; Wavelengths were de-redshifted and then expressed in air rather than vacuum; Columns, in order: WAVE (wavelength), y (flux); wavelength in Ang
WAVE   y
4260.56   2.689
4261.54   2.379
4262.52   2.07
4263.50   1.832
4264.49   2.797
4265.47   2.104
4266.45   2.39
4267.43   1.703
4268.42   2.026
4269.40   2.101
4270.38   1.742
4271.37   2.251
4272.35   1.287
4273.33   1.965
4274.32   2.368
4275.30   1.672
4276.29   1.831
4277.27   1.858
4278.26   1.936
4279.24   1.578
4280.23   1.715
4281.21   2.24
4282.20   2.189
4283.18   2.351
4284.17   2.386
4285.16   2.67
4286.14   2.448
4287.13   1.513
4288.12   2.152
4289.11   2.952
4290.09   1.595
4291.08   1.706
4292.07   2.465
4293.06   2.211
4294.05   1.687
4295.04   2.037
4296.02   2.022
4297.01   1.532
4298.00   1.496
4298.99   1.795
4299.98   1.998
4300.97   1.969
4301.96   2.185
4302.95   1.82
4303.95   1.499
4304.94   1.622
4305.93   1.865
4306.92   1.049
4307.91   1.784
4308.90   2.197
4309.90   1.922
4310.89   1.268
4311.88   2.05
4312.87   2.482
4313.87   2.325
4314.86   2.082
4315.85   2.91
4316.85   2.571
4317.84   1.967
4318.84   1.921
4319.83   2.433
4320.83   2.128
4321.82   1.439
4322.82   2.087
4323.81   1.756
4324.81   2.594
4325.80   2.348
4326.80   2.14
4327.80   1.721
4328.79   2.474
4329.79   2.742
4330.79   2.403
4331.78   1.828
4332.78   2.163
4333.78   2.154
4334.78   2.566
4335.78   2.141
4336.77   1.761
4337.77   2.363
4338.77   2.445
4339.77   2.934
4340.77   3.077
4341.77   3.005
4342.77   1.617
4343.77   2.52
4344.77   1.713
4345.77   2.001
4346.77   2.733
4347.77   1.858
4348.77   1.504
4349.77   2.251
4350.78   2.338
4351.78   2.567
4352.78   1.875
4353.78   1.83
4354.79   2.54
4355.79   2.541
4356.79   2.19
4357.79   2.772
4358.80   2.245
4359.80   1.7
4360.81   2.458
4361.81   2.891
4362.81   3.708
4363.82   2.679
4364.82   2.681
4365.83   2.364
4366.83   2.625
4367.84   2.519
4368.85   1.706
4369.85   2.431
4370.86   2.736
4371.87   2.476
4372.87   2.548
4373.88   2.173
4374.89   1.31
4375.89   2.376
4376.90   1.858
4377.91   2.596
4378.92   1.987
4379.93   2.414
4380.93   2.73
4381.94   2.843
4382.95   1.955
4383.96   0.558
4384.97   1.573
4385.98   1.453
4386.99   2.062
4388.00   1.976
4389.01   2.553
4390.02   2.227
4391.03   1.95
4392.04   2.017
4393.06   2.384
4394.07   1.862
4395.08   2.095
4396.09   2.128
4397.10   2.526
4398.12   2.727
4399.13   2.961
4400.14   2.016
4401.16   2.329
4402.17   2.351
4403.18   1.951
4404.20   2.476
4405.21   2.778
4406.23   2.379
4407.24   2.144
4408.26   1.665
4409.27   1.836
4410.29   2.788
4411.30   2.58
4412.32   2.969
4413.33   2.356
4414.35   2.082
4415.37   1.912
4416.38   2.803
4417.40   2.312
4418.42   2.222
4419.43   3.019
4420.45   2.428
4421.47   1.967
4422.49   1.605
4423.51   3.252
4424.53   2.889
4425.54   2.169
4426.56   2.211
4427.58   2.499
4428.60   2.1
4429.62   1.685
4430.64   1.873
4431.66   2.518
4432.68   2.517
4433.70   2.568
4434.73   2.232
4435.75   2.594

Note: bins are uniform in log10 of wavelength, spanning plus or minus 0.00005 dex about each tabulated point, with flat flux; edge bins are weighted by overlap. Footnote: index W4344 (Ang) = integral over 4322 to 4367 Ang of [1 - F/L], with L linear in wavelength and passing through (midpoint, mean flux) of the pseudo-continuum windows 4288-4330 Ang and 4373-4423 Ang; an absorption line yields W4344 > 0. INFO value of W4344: -4.9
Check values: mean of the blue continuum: 2.02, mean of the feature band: 2.32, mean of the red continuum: 2.21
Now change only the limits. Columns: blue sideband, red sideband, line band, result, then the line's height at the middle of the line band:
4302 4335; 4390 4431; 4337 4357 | -1.4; 2.14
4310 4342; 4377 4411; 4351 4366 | -1.7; 2.22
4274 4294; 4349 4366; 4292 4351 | 4.4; 2.26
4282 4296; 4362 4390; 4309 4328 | 0.7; 2.2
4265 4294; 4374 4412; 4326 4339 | -0.7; 2.11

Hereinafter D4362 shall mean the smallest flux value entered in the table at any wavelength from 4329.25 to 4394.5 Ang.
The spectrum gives 0.558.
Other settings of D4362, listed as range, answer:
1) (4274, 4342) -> 1.049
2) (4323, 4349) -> 1.504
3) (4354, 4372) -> 1.7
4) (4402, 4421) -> 1.665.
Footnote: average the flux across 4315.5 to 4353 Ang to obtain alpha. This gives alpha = 2.24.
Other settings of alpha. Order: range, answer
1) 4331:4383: 2.34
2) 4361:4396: 2.24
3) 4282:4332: 2.06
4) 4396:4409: 2.34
